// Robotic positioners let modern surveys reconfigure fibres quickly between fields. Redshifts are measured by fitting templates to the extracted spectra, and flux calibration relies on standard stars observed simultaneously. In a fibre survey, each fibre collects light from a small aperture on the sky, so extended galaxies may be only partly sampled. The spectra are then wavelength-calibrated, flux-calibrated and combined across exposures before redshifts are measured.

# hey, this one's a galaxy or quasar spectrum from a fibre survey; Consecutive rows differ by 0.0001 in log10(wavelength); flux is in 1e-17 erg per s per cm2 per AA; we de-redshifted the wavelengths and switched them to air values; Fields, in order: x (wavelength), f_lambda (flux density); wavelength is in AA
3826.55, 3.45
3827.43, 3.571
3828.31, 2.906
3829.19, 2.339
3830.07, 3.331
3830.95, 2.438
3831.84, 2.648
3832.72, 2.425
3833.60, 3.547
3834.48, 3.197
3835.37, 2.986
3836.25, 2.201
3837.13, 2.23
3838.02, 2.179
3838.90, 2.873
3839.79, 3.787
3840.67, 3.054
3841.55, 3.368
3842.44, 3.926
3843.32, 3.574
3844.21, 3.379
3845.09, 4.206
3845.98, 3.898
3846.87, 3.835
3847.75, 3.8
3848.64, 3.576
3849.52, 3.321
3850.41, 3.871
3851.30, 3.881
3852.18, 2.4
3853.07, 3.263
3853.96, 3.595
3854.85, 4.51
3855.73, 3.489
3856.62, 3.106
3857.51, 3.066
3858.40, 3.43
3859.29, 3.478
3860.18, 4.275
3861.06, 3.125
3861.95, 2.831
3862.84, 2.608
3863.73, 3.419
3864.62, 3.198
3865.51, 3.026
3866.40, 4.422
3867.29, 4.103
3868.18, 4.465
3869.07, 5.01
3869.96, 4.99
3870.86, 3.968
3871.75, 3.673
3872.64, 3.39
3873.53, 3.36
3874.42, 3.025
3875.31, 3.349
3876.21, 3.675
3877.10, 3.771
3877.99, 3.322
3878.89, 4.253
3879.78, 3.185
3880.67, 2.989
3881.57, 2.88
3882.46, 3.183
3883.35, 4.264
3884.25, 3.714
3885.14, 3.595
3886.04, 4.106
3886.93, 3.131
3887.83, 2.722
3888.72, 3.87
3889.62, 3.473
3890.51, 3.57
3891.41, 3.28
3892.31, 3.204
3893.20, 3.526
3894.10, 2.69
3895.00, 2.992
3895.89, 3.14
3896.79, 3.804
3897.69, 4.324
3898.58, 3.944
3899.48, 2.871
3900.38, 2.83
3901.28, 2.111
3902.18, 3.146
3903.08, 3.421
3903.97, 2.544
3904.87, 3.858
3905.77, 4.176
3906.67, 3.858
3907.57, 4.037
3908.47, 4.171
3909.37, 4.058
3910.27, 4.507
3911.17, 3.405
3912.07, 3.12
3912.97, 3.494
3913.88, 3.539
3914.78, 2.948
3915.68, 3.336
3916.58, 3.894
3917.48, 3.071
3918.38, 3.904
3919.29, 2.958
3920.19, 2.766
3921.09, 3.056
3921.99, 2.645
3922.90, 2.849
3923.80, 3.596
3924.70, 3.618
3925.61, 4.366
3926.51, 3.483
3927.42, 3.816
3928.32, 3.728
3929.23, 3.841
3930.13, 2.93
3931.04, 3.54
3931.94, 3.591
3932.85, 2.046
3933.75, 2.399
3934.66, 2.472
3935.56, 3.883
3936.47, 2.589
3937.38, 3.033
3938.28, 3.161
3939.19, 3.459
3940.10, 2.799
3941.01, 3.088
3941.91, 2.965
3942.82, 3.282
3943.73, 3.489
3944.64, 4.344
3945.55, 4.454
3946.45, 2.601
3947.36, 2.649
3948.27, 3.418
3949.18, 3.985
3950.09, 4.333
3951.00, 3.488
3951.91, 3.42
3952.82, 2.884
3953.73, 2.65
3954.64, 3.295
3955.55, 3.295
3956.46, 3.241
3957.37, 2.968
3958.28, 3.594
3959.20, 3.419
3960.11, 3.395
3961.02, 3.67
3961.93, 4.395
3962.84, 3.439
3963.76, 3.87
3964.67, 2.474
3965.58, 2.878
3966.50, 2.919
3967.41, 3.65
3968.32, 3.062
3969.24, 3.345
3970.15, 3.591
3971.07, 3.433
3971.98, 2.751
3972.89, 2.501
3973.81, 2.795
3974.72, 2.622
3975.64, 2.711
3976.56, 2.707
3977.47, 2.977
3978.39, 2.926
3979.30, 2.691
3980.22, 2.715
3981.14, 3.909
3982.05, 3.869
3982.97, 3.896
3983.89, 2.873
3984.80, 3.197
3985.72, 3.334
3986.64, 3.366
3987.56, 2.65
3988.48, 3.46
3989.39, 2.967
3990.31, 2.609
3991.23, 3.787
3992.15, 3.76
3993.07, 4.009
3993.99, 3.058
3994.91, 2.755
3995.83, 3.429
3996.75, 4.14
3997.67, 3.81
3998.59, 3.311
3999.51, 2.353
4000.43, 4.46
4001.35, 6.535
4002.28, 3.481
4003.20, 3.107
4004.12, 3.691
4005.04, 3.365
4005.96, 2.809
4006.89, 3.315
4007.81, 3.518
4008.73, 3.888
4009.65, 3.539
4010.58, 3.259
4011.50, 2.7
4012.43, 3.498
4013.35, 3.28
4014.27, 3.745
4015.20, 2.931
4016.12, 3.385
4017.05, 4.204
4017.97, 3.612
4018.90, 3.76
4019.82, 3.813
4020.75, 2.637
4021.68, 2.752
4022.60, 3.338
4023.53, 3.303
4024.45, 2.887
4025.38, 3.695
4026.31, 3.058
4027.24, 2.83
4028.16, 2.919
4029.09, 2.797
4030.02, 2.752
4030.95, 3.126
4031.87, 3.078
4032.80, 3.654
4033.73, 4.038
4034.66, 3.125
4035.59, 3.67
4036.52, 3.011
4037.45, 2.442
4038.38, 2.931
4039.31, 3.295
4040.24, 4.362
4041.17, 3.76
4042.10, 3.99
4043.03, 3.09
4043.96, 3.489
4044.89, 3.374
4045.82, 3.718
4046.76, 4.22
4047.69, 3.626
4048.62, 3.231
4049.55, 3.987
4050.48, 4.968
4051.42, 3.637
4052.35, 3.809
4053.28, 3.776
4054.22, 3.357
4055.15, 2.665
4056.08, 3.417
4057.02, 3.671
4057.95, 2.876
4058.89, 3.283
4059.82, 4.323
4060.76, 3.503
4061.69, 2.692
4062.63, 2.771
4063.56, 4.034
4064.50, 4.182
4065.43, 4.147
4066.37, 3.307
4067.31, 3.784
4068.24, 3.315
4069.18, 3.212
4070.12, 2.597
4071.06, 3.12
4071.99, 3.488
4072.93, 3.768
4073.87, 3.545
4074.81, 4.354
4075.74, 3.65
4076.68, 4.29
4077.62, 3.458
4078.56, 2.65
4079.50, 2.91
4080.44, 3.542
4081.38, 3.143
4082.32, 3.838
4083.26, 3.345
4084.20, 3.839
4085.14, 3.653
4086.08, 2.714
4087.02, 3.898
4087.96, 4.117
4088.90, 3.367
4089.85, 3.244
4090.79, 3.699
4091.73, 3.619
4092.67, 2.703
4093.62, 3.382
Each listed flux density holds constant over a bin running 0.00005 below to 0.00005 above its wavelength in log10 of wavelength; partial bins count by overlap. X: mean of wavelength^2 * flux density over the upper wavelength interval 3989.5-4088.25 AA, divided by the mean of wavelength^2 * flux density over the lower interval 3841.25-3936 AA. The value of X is 1.1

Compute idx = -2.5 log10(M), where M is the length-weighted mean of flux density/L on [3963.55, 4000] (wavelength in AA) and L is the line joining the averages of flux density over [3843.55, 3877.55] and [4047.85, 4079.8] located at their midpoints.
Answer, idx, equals 0.126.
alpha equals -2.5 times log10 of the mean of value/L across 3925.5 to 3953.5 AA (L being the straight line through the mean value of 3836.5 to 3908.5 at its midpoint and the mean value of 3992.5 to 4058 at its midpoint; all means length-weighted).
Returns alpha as 0.05 mag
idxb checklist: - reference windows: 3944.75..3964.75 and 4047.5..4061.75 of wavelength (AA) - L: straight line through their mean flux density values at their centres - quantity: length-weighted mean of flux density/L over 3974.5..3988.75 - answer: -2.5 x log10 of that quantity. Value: 0.12 mag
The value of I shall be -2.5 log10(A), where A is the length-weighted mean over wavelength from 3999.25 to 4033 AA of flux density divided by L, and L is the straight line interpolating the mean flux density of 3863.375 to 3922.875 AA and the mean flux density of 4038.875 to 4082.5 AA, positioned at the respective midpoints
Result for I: 0.050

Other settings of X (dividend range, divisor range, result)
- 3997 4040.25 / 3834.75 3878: 1.05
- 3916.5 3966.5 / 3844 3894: 0.96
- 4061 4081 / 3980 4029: 1.05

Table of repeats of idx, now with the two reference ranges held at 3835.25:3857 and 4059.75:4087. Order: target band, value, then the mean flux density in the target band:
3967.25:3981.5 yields 0.147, 3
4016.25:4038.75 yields 0.076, 3.23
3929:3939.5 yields 0.121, 3.06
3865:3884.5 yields -0.102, 3.73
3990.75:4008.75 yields -0.053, 3.62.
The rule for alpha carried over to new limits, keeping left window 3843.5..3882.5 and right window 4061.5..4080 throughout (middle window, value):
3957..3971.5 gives 0.05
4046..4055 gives -0.09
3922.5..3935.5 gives 0.07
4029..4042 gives 0.05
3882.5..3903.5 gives 0.06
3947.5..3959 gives 0.06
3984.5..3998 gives 0.05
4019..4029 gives 0.12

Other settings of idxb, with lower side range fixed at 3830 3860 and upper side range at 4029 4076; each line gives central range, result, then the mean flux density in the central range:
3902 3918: -0.07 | 3.6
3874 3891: -0.05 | 3.48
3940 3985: 0.05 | 3.26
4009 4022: 0.03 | 3.38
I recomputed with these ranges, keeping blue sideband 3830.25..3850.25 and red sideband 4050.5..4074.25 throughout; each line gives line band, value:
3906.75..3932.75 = -0.059 mag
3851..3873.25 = -0.122 mag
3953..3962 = 0.006 mag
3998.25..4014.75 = -0.043 mag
